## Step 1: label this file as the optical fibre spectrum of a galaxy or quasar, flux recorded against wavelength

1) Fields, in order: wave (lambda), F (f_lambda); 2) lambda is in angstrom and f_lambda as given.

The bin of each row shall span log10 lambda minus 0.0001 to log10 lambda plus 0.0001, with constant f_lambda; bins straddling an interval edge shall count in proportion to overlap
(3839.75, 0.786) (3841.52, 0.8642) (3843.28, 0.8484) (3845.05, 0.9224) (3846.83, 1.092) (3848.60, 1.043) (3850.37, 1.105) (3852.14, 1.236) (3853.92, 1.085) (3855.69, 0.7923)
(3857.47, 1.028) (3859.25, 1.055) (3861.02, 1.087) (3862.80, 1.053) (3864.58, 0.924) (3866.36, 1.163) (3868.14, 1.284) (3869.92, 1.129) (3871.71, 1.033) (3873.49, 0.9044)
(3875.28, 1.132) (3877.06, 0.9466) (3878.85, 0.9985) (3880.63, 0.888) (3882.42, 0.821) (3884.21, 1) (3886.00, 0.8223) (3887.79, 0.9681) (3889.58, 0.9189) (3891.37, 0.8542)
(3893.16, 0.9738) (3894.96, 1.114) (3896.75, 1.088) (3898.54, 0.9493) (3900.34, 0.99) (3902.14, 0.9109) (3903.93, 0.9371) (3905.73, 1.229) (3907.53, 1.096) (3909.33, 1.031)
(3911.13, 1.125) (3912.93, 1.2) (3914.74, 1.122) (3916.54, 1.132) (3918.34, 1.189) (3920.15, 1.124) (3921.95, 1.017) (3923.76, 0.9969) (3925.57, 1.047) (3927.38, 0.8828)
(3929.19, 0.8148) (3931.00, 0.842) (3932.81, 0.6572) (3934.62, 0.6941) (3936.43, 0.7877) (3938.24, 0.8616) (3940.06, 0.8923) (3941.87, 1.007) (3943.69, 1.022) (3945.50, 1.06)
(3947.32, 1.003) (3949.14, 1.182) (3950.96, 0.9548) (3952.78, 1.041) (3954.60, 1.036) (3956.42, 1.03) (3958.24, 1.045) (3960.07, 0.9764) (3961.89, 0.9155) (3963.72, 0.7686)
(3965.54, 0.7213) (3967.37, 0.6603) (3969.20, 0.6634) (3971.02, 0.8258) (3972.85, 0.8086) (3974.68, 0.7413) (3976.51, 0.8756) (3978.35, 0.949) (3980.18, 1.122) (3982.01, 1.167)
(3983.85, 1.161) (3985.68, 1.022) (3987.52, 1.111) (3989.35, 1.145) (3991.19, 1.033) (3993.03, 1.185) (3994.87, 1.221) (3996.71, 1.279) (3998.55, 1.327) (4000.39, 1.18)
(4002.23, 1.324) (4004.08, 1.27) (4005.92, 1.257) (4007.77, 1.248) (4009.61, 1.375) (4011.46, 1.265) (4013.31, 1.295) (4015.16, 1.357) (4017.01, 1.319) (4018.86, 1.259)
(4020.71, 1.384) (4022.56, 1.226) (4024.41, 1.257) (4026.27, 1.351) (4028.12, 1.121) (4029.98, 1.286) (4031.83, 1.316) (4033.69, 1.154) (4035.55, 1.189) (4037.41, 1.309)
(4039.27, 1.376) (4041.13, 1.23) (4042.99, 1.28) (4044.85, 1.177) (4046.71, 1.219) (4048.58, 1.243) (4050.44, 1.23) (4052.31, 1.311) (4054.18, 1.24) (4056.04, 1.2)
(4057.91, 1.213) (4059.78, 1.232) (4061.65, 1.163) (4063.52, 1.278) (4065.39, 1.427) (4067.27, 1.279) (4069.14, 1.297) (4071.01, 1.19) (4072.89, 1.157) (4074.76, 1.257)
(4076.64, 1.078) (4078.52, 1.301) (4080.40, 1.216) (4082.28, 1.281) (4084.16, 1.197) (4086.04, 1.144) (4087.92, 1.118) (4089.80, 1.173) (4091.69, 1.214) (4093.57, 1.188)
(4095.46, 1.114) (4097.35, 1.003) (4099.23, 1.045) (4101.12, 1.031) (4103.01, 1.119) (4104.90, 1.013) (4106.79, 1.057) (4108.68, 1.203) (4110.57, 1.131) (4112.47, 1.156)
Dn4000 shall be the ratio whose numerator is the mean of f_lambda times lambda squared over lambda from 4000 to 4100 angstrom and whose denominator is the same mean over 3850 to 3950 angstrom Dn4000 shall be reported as 1.33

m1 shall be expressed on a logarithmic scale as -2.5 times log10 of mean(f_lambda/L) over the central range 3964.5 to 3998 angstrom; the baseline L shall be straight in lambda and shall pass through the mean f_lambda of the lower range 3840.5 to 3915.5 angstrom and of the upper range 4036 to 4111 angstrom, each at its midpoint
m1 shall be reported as 0.13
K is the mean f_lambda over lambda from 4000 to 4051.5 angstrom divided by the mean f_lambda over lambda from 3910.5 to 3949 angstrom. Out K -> 1.30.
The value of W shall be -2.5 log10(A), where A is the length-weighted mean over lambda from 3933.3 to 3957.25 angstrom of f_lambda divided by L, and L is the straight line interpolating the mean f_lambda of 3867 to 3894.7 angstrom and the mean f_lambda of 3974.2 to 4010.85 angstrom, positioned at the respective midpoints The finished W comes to 0.13 mag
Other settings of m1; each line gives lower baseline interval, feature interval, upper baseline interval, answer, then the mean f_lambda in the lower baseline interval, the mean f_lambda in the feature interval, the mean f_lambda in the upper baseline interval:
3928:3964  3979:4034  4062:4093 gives -0.16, 0.932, 1.23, 1.22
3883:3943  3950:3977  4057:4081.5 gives 0.21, 0.977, 0.871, 1.24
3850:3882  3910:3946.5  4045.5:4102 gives 0.12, 1.04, 0.974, 1.2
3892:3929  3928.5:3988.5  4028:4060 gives 0.21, 1.05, 0.923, 1.24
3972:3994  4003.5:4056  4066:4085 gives -0.13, 1.03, 1.27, 1.23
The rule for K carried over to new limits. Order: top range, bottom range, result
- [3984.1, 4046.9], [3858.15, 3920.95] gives 1.20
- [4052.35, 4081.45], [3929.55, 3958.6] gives 1.32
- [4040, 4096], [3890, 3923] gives 1.16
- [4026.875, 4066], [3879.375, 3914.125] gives 1.25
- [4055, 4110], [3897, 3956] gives 1.18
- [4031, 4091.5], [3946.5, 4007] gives 1.20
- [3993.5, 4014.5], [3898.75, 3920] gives 1.18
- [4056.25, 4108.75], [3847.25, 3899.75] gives 1.16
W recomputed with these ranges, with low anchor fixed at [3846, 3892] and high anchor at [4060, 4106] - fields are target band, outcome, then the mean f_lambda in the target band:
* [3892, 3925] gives -0.022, 1.07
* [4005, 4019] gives -0.157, 1.3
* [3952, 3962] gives 0.070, 1.01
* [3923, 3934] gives 0.218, 0.867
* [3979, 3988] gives -0.009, 1.11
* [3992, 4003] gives -0.126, 1.25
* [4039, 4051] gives -0.087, 1.25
